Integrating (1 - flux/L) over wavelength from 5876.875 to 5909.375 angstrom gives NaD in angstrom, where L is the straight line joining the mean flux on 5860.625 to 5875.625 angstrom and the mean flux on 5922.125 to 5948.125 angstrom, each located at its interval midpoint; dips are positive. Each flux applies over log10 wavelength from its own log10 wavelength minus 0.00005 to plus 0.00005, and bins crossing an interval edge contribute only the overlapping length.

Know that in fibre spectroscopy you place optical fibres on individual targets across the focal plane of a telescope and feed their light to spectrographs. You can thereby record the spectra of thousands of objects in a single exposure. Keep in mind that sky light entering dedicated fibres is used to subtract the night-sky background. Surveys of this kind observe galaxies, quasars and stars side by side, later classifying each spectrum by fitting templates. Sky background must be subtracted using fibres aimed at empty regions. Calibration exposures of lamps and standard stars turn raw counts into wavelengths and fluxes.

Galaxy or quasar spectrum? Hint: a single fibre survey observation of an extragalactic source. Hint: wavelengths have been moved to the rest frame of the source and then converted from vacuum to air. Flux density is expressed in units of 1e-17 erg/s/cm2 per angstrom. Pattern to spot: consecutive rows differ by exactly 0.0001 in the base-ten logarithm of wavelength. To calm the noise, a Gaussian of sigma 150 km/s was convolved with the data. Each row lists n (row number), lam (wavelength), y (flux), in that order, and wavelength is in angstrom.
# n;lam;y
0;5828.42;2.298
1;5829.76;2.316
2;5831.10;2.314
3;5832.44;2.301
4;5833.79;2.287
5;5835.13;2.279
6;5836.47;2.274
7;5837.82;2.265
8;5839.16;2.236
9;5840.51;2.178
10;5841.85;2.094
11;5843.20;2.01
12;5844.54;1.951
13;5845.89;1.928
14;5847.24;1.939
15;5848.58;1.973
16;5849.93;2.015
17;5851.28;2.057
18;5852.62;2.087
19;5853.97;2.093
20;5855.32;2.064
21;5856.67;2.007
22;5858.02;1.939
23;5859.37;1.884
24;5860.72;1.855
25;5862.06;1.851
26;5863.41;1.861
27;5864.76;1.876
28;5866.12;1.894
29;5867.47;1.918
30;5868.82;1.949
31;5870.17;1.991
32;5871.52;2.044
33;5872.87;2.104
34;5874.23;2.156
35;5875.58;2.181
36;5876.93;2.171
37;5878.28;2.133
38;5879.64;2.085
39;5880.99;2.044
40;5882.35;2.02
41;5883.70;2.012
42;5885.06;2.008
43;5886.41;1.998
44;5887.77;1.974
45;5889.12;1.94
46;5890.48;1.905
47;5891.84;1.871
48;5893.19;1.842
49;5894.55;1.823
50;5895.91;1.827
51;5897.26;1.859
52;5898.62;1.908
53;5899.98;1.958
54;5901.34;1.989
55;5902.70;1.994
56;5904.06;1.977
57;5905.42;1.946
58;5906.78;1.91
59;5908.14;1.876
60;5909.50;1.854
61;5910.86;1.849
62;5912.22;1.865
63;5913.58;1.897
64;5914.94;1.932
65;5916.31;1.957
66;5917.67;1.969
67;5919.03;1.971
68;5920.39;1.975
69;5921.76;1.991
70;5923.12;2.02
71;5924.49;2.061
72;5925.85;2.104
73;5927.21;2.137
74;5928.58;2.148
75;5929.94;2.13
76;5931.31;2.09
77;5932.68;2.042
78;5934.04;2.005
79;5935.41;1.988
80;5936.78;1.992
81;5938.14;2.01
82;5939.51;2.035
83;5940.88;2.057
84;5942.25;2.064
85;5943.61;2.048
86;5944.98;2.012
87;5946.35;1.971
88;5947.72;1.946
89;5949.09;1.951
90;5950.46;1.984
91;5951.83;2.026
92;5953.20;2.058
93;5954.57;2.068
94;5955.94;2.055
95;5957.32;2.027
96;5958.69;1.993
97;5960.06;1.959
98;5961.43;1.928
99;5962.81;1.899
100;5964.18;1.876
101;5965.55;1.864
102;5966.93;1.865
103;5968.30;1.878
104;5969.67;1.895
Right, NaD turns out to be 0.69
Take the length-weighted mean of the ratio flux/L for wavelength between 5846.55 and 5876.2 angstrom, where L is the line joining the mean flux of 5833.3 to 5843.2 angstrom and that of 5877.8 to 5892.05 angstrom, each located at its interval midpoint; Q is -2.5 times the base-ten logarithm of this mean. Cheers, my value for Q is 0.063 mag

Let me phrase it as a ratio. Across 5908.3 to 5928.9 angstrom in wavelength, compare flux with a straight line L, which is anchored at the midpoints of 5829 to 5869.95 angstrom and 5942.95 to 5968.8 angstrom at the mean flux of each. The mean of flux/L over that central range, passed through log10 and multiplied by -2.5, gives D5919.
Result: 0.01 mag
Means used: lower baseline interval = 2.06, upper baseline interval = 1.97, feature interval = 1.98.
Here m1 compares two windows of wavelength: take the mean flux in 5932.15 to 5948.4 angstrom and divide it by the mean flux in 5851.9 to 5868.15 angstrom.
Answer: 1.04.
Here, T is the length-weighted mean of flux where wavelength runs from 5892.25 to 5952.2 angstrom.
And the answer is 1.98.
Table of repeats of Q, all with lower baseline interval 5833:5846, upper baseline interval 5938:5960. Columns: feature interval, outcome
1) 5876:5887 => 0.02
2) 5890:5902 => 0.11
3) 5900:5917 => 0.08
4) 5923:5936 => -0.02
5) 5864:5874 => 0.08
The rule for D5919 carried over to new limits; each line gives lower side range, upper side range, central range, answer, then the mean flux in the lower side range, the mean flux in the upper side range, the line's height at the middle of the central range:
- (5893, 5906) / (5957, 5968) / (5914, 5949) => -0.06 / 1.91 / 1.92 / 1.92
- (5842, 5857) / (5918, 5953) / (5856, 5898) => 0.03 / 2.01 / 2.03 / 2.02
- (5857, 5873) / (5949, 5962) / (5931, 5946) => -0.02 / 1.93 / 2.01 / 1.99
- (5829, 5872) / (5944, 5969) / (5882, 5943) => 0.02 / 2.05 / 1.97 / 2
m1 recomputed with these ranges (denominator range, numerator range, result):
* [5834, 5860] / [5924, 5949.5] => 0.99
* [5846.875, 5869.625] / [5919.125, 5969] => 1.03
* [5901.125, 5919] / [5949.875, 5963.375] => 1.04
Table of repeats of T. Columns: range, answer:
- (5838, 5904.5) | 1.99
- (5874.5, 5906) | 1.98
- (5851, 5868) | 1.95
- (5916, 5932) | 2.05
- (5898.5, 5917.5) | 1.92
